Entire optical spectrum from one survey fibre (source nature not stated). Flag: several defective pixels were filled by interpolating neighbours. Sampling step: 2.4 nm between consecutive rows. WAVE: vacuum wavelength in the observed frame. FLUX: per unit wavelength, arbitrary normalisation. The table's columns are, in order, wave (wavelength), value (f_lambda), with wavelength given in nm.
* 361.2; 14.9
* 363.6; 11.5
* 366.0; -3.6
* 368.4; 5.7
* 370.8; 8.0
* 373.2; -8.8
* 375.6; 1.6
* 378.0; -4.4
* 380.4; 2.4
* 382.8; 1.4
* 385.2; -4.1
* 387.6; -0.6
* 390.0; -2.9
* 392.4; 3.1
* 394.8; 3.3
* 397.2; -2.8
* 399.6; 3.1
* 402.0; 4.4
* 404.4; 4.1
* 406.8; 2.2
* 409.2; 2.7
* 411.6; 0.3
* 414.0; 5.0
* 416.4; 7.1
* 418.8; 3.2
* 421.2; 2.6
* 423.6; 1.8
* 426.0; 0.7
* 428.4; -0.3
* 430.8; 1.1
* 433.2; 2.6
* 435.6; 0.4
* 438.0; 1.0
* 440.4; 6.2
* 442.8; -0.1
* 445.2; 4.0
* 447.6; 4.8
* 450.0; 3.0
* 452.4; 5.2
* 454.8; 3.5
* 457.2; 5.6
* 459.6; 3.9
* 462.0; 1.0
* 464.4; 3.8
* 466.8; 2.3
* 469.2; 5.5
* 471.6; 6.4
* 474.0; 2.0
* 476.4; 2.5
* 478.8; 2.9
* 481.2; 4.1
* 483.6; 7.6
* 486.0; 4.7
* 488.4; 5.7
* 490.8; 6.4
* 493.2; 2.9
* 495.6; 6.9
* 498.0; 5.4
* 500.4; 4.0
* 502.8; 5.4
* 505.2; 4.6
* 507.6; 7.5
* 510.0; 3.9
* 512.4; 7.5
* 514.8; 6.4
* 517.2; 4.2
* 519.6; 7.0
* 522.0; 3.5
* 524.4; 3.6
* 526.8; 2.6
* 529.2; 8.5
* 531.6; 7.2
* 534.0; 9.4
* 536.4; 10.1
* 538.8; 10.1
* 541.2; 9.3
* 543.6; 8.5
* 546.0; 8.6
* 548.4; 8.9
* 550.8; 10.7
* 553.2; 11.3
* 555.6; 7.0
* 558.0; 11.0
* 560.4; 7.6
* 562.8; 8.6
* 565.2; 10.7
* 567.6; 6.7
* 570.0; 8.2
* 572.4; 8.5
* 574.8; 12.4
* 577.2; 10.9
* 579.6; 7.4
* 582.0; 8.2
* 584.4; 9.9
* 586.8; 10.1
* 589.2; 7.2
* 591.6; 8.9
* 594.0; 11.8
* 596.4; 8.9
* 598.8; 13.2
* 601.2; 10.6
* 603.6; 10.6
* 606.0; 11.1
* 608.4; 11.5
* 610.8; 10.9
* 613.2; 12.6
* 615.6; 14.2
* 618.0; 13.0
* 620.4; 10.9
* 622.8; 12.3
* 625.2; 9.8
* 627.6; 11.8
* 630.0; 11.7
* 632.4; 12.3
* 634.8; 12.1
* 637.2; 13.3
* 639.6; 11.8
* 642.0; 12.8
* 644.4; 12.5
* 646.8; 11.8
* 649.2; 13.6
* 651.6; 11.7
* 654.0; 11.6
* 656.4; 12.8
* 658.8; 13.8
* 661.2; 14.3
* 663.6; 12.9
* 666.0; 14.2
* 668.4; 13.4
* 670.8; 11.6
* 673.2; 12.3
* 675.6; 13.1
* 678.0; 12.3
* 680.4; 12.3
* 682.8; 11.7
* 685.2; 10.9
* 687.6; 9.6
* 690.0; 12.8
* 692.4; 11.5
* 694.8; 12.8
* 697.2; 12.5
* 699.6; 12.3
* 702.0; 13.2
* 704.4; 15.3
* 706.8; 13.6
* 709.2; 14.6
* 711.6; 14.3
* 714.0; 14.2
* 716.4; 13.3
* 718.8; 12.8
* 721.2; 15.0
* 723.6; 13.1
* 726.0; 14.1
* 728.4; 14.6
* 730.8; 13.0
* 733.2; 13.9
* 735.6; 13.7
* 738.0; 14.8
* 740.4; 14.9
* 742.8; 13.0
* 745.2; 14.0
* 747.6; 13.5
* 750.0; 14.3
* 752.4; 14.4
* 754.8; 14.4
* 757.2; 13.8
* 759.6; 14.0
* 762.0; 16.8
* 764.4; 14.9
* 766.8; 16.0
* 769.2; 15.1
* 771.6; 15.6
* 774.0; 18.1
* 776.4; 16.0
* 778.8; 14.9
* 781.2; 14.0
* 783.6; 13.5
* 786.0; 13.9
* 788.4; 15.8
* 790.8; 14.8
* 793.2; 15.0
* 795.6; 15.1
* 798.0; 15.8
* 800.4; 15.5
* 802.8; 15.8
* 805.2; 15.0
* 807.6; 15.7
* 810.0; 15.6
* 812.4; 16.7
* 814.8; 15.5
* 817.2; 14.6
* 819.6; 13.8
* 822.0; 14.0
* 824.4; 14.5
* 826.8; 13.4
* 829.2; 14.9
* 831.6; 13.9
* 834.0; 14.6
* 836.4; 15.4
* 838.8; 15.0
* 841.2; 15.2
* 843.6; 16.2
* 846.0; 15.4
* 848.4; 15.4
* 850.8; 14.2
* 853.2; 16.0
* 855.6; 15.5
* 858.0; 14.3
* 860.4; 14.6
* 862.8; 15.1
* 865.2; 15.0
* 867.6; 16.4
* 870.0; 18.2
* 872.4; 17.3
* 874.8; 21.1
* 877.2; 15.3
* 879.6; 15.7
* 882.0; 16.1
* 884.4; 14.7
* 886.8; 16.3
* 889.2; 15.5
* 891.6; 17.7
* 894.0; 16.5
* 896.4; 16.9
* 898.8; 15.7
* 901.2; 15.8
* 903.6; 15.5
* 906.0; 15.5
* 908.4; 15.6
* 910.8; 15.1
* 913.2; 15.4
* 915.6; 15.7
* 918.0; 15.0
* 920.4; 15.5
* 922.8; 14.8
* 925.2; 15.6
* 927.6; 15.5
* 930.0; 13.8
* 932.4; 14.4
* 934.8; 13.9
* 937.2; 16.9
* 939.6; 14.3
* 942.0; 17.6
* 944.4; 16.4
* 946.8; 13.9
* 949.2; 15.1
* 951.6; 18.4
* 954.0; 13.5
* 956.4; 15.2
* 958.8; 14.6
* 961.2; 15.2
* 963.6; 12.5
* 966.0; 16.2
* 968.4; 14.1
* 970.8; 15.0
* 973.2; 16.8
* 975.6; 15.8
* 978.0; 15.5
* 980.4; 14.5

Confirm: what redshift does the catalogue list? 0.328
